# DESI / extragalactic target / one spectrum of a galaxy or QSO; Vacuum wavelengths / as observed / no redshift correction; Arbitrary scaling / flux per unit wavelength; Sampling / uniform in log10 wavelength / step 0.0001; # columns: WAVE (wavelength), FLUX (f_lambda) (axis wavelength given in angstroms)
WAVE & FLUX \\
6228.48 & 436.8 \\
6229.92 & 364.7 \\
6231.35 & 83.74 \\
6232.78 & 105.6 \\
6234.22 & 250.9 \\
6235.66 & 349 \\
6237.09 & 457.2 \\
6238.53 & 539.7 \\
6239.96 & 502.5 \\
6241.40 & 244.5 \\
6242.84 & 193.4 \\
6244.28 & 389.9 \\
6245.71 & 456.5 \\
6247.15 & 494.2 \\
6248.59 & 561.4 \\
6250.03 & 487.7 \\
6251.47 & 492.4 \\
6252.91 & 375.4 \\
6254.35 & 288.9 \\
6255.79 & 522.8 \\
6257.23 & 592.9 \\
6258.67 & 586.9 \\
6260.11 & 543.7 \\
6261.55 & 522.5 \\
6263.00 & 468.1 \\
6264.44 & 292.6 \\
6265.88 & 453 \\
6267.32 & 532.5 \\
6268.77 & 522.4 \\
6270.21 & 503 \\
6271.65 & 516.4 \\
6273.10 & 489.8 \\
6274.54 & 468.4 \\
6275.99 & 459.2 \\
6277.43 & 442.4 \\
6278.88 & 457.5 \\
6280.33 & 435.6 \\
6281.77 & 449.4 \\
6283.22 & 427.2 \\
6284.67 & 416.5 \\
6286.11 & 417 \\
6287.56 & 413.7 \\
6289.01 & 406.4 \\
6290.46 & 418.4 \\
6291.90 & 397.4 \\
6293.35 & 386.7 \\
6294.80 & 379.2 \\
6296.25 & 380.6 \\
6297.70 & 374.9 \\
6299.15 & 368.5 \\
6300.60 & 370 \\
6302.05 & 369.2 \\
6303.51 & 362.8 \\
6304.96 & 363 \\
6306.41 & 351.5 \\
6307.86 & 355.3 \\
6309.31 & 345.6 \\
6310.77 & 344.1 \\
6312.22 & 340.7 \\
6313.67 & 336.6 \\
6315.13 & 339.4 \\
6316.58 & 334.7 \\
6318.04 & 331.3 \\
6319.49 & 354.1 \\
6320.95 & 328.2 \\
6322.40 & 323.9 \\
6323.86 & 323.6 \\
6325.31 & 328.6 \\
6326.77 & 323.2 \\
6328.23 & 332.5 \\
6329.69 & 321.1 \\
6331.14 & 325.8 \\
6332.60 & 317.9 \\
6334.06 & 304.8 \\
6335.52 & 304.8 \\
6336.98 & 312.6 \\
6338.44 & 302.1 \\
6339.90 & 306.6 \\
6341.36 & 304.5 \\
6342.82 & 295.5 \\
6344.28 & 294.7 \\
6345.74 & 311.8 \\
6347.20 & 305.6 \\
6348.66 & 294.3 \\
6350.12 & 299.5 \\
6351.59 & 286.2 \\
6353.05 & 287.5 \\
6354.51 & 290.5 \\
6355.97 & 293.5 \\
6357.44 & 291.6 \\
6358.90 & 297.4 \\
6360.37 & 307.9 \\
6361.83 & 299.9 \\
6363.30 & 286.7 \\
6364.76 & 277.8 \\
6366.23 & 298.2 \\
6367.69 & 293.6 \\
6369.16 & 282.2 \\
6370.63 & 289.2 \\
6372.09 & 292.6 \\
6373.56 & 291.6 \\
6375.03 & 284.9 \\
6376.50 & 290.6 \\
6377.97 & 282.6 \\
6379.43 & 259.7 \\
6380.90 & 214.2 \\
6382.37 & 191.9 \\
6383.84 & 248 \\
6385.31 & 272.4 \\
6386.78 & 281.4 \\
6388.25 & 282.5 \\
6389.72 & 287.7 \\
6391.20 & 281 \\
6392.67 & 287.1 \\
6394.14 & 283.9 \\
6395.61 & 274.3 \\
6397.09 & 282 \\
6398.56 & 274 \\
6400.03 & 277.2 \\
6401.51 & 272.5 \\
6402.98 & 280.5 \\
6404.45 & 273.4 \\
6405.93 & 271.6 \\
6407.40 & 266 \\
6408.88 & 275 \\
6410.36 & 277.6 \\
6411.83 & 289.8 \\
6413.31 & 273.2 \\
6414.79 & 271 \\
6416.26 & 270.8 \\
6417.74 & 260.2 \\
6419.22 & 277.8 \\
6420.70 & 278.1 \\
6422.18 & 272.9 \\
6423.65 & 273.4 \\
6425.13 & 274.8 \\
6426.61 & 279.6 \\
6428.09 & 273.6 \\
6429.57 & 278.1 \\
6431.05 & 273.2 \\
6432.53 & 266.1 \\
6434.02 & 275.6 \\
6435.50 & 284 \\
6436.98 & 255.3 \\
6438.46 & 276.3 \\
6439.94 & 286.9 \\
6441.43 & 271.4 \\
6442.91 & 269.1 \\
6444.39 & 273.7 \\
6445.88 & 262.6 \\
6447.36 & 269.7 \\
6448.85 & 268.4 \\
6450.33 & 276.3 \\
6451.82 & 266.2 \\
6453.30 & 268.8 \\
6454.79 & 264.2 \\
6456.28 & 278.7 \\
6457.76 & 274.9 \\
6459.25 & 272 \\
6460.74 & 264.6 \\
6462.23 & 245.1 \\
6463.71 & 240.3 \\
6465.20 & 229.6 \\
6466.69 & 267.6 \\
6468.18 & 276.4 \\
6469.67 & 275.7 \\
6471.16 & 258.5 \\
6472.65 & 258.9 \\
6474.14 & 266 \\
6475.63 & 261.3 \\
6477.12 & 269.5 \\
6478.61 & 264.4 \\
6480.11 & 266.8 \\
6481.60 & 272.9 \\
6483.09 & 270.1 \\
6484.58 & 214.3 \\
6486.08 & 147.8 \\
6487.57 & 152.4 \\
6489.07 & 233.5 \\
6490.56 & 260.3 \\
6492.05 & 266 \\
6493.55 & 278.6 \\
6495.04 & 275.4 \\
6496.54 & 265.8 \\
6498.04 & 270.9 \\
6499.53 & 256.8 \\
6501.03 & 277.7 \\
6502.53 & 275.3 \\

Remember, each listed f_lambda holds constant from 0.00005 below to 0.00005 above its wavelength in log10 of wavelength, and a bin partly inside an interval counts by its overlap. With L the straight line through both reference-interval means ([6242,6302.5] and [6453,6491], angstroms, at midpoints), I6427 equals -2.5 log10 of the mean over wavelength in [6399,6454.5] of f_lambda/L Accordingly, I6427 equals 0.08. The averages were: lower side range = 441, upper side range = 252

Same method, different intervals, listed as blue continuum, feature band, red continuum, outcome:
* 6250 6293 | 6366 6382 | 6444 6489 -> 0.26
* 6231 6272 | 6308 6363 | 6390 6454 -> 0.12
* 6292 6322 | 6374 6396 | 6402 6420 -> 0.10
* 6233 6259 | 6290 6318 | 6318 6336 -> -0.03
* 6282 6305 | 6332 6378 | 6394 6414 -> 0.11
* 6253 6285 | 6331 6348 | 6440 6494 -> 0.28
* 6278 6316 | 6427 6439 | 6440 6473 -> 0.04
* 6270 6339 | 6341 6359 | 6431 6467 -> 0.15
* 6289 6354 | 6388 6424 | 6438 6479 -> 0.06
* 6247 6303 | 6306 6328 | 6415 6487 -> 0.20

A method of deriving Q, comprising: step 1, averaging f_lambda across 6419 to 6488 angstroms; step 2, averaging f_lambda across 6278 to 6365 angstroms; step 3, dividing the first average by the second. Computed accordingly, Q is 0.77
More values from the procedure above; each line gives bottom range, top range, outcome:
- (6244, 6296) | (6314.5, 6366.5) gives 0.68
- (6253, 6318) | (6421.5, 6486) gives 0.63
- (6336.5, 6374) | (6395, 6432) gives 0.93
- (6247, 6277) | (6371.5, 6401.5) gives 0.56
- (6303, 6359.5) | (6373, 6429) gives 0.85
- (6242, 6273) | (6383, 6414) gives 0.59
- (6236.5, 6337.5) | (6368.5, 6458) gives 0.68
